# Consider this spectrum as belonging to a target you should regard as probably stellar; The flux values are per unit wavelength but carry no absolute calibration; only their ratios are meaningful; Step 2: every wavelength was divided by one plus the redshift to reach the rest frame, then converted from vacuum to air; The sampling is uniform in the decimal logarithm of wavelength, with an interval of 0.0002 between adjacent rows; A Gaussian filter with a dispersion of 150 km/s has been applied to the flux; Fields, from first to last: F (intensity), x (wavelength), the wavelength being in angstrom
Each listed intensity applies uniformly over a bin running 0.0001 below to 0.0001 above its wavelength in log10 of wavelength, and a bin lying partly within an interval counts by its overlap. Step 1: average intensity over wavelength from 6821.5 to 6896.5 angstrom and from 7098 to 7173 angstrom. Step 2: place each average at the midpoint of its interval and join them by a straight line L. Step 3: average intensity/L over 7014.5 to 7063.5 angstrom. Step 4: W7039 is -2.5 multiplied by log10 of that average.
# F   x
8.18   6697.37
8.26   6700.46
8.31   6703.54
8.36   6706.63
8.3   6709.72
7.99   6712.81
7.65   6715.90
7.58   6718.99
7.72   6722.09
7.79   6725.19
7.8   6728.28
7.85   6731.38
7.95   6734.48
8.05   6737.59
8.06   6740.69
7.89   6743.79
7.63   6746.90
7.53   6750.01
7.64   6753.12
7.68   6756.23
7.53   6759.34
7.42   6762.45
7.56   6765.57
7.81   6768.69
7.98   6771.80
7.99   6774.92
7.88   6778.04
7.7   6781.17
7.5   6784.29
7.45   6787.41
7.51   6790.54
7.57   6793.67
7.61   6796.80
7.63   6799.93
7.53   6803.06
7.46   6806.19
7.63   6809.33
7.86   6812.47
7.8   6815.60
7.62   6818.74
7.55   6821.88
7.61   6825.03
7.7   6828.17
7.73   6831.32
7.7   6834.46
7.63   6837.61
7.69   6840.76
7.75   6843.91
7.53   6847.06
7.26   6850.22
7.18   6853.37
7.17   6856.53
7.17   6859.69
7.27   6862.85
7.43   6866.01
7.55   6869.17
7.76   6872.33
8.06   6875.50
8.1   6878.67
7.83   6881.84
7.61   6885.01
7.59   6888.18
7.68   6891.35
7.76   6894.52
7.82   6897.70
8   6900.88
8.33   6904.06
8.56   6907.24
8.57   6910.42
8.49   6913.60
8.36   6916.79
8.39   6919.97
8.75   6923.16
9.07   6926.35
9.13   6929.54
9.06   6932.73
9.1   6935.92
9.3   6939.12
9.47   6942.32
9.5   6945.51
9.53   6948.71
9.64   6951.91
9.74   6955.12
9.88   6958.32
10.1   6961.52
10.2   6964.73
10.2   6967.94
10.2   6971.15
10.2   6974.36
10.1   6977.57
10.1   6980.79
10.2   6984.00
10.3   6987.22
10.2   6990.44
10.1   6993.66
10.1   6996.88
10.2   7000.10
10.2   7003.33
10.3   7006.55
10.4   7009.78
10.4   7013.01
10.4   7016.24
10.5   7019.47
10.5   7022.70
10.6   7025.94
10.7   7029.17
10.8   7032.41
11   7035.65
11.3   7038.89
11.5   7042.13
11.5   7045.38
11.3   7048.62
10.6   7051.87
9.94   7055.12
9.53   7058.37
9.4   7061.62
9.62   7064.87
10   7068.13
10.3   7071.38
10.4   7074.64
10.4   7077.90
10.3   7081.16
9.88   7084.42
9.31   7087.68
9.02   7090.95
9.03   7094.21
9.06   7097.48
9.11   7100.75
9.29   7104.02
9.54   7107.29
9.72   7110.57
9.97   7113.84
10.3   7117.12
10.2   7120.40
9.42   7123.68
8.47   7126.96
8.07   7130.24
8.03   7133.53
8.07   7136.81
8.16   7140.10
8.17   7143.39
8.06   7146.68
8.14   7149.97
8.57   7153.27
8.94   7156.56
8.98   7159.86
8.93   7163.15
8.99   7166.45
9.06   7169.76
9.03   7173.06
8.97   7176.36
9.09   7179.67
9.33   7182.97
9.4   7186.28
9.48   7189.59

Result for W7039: -0.25 mag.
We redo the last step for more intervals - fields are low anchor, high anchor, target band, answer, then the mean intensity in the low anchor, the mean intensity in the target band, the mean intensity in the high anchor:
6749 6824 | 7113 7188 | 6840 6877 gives 0.058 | 7.64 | 7.48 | 8.87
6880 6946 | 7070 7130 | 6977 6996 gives -0.142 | 8.48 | 10.2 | 9.61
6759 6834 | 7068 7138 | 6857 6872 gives 0.095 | 7.65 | 7.38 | 9.45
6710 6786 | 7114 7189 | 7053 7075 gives -0.146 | 7.77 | 9.87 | 8.87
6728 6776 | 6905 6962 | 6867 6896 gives 0.127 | 7.77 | 7.77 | 9.12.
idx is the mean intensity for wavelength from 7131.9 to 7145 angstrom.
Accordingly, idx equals 8.11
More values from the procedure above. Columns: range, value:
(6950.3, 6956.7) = 9.68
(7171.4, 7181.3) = 9.03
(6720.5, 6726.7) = 7.74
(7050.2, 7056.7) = 10.3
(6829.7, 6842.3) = 7.69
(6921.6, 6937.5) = 9.03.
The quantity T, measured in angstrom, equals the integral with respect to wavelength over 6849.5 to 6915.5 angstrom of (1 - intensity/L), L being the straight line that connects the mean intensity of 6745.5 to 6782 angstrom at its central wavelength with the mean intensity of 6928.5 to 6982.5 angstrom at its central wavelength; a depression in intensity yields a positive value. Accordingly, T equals 8.7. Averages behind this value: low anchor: 7.7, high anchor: 9.74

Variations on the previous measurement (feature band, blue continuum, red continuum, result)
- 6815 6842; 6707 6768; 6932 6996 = 2.99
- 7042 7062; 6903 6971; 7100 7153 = -3.32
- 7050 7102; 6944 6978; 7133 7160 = -4.76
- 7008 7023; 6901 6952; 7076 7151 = -2.36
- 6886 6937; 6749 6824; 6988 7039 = 4.43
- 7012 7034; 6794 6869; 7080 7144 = -4.86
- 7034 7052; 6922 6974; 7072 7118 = -3.01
